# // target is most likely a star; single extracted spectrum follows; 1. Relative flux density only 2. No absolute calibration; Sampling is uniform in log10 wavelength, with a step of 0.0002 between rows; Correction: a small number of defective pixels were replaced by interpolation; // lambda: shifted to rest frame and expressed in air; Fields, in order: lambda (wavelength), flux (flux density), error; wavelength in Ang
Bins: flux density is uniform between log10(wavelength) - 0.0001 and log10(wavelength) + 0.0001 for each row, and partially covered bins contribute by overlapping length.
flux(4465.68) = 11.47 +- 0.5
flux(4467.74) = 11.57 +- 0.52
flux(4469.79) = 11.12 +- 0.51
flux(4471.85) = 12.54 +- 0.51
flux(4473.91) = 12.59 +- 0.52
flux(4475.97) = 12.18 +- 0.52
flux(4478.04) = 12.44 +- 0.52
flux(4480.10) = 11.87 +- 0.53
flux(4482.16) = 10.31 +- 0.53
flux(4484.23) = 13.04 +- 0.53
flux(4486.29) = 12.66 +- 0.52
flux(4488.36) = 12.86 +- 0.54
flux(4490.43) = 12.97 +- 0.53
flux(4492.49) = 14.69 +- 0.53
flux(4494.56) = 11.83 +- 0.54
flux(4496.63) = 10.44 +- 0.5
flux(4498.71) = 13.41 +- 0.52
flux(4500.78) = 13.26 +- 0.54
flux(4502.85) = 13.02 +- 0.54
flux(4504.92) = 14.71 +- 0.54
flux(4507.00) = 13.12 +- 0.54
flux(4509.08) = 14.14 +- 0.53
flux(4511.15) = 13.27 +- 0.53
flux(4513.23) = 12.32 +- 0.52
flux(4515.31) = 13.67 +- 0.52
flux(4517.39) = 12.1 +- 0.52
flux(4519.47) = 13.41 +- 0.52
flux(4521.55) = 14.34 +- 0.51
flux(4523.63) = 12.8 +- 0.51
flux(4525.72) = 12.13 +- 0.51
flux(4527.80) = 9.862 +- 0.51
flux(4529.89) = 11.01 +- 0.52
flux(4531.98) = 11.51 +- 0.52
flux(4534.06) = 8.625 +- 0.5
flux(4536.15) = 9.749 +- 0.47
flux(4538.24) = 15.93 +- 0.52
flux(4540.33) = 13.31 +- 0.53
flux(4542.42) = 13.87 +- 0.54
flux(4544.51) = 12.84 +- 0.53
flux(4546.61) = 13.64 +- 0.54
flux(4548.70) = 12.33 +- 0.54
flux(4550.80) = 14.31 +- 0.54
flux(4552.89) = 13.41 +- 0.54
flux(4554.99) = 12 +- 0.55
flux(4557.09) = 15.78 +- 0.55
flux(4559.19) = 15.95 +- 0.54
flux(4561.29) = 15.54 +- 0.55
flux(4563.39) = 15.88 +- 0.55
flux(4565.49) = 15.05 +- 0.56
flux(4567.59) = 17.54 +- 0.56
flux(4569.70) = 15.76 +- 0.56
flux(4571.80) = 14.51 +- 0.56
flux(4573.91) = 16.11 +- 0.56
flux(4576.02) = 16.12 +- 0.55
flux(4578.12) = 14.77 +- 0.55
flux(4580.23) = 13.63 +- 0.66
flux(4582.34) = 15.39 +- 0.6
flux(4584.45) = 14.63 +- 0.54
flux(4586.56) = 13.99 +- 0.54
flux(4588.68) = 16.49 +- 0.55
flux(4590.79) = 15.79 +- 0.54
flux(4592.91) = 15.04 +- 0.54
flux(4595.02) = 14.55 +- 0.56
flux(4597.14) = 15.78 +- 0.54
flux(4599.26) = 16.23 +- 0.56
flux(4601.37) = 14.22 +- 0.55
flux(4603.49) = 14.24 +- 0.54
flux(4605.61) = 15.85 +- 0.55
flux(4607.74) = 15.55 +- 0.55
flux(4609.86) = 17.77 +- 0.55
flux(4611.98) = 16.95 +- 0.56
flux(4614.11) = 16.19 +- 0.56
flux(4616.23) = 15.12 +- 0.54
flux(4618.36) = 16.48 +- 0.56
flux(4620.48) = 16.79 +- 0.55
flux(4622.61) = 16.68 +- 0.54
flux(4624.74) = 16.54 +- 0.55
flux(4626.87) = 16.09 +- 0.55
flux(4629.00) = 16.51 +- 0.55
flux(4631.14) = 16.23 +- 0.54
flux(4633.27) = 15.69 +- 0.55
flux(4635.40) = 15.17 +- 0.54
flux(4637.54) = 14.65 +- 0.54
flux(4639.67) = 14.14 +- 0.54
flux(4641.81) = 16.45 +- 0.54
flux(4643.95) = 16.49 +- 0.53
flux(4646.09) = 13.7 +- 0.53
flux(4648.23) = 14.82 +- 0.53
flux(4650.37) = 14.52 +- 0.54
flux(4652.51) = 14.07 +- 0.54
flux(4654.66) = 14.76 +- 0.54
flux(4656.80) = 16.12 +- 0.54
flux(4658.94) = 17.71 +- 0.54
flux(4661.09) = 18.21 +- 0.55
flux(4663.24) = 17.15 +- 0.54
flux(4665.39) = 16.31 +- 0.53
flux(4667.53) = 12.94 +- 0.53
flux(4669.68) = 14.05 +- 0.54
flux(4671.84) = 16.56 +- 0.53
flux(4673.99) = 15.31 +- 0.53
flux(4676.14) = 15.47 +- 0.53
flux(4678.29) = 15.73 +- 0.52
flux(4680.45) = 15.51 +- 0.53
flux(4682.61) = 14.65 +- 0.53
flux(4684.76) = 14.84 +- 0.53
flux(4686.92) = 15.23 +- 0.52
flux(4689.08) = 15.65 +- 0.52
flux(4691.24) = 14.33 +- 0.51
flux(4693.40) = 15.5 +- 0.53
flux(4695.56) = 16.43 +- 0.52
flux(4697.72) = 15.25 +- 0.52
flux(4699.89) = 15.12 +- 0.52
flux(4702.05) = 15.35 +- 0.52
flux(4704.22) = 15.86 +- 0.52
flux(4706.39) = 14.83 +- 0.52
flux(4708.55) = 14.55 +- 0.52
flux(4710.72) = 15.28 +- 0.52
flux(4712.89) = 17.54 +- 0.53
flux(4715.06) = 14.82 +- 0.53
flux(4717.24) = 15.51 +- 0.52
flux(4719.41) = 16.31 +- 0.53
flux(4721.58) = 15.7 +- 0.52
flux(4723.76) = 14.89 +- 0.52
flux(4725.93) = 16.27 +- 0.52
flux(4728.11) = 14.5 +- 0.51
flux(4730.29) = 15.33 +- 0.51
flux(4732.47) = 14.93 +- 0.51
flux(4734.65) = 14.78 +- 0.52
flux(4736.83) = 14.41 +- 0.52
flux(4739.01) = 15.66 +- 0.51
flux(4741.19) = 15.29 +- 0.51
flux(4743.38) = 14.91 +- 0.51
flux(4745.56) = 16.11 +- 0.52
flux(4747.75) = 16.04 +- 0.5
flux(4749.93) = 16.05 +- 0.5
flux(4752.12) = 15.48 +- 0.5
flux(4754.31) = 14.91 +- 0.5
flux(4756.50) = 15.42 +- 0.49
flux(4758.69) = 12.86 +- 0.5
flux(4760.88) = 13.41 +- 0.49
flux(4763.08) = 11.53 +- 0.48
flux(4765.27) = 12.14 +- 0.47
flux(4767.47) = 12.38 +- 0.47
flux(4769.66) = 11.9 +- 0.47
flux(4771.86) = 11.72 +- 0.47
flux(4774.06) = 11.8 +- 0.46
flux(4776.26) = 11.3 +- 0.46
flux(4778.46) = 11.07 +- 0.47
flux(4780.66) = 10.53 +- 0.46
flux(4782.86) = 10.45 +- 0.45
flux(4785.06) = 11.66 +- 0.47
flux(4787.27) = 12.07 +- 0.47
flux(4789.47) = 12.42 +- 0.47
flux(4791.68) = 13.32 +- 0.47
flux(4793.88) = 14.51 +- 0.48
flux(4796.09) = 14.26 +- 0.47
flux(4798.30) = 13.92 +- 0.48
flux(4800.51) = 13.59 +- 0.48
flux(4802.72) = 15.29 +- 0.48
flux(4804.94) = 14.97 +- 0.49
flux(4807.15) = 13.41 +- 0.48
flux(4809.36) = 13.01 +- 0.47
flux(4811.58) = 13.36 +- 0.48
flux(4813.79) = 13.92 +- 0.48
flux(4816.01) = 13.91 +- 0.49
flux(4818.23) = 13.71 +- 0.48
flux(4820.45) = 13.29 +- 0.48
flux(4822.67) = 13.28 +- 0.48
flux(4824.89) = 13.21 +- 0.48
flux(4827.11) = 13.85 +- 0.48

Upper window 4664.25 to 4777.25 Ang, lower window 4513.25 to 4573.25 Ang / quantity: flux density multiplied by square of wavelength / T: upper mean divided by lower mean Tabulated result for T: 1.18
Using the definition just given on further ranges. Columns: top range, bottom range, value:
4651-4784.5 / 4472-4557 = 1.27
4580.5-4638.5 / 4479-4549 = 1.30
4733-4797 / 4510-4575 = 1.09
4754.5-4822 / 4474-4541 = 1.17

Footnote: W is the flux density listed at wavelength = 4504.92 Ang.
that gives 14.71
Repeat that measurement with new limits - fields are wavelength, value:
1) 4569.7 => 15.76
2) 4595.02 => 14.55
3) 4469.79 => 11.12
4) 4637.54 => 14.65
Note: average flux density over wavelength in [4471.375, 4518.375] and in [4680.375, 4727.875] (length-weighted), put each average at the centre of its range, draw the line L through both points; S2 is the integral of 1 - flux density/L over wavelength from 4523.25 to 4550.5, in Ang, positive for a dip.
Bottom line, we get 2.3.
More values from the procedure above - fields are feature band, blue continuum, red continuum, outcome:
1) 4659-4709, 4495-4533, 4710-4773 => -4.6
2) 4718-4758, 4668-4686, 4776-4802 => -4.8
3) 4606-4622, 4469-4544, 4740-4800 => -4.4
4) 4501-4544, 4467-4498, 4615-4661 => 1.5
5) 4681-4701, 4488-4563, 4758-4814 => -3.8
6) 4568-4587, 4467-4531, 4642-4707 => -1.7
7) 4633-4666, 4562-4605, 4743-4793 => -2.6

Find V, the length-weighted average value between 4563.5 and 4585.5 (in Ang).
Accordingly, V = 15.4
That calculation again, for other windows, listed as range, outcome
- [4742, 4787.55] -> 13.1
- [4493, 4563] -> 13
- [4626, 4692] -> 15.5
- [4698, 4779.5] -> 14.5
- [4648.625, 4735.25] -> 15.4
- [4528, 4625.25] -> 14.7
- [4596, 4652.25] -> 15.7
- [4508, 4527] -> 13.1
